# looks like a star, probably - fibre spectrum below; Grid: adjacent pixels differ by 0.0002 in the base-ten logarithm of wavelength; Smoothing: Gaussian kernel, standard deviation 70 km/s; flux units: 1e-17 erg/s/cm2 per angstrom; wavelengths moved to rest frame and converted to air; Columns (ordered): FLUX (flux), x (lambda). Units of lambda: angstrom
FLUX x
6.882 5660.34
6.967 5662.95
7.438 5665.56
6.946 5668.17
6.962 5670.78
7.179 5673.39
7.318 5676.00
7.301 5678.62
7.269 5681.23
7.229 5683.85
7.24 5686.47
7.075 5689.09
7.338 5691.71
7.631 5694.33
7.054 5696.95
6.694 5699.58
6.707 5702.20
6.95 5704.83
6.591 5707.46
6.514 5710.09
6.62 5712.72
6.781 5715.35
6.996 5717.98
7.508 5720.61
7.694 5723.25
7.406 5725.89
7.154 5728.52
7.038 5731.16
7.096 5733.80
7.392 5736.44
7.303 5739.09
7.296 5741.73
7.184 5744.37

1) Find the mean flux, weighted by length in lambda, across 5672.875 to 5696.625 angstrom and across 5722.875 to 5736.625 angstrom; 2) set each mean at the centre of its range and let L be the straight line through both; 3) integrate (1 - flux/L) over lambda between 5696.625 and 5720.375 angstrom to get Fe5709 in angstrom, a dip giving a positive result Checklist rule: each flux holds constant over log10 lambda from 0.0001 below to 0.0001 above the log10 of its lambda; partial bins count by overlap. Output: 1.58 angstrom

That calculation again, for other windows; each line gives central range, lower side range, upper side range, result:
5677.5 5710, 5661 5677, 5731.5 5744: 0.5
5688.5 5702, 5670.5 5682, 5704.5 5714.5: -0.4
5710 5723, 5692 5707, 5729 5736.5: 0.2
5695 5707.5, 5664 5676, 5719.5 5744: 0.6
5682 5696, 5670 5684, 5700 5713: -0.6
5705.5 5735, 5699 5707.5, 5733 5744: -0.1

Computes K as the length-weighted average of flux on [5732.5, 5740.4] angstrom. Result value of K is 7.26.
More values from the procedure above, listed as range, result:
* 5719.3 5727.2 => 7.53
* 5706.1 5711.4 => 6.55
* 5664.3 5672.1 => 7.12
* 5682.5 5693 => 7.22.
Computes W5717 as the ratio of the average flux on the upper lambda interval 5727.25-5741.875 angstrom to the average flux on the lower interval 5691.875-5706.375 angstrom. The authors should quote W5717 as 1.03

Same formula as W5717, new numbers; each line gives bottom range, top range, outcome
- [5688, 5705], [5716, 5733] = 1.03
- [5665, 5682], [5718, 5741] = 1.02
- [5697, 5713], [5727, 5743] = 1.08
